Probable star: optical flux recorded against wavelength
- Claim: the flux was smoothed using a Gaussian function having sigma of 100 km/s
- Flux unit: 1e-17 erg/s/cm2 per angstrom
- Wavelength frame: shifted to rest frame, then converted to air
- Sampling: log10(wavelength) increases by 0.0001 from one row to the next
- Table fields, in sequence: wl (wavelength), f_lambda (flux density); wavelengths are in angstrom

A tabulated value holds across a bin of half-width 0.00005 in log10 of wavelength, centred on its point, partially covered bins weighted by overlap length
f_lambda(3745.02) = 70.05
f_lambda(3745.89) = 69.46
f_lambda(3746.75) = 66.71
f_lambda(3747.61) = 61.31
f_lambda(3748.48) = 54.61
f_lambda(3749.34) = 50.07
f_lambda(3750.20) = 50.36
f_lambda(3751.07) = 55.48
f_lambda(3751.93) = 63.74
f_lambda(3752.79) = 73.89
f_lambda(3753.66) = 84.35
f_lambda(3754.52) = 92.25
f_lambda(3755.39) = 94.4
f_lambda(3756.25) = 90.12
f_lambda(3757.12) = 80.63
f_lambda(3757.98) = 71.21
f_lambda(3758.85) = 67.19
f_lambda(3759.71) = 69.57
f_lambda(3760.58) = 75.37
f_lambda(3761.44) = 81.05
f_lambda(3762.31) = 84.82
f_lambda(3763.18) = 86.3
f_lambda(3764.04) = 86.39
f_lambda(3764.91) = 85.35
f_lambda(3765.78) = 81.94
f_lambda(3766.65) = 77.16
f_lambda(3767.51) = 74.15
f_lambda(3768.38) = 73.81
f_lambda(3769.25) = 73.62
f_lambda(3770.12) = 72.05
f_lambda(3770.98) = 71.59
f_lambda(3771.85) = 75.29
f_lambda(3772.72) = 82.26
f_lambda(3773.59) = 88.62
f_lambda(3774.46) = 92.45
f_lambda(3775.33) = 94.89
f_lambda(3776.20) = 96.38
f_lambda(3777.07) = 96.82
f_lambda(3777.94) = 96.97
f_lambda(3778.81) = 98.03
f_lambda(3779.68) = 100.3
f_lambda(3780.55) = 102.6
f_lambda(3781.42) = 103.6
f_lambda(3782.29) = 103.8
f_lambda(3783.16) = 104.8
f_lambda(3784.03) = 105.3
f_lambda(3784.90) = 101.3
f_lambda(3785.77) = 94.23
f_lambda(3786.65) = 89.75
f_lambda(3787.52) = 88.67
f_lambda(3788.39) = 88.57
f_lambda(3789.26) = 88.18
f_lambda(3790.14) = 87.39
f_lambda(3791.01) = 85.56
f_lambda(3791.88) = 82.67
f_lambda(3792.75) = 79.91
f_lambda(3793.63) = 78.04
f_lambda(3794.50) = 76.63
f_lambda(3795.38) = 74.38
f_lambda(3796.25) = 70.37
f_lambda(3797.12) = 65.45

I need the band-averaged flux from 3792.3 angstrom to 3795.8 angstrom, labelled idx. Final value 77.1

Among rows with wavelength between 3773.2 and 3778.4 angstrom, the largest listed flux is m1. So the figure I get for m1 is 96.97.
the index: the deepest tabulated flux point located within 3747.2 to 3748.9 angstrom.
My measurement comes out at 54.61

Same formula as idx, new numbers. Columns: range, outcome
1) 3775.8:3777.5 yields 96.6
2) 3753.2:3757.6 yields 88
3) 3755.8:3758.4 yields 81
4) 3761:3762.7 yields 82.9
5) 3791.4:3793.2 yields 81.4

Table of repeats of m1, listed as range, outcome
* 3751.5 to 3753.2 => 73.89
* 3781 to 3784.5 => 105.3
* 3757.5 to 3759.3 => 71.21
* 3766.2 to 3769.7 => 77.16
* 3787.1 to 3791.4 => 88.67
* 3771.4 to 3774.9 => 92.45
